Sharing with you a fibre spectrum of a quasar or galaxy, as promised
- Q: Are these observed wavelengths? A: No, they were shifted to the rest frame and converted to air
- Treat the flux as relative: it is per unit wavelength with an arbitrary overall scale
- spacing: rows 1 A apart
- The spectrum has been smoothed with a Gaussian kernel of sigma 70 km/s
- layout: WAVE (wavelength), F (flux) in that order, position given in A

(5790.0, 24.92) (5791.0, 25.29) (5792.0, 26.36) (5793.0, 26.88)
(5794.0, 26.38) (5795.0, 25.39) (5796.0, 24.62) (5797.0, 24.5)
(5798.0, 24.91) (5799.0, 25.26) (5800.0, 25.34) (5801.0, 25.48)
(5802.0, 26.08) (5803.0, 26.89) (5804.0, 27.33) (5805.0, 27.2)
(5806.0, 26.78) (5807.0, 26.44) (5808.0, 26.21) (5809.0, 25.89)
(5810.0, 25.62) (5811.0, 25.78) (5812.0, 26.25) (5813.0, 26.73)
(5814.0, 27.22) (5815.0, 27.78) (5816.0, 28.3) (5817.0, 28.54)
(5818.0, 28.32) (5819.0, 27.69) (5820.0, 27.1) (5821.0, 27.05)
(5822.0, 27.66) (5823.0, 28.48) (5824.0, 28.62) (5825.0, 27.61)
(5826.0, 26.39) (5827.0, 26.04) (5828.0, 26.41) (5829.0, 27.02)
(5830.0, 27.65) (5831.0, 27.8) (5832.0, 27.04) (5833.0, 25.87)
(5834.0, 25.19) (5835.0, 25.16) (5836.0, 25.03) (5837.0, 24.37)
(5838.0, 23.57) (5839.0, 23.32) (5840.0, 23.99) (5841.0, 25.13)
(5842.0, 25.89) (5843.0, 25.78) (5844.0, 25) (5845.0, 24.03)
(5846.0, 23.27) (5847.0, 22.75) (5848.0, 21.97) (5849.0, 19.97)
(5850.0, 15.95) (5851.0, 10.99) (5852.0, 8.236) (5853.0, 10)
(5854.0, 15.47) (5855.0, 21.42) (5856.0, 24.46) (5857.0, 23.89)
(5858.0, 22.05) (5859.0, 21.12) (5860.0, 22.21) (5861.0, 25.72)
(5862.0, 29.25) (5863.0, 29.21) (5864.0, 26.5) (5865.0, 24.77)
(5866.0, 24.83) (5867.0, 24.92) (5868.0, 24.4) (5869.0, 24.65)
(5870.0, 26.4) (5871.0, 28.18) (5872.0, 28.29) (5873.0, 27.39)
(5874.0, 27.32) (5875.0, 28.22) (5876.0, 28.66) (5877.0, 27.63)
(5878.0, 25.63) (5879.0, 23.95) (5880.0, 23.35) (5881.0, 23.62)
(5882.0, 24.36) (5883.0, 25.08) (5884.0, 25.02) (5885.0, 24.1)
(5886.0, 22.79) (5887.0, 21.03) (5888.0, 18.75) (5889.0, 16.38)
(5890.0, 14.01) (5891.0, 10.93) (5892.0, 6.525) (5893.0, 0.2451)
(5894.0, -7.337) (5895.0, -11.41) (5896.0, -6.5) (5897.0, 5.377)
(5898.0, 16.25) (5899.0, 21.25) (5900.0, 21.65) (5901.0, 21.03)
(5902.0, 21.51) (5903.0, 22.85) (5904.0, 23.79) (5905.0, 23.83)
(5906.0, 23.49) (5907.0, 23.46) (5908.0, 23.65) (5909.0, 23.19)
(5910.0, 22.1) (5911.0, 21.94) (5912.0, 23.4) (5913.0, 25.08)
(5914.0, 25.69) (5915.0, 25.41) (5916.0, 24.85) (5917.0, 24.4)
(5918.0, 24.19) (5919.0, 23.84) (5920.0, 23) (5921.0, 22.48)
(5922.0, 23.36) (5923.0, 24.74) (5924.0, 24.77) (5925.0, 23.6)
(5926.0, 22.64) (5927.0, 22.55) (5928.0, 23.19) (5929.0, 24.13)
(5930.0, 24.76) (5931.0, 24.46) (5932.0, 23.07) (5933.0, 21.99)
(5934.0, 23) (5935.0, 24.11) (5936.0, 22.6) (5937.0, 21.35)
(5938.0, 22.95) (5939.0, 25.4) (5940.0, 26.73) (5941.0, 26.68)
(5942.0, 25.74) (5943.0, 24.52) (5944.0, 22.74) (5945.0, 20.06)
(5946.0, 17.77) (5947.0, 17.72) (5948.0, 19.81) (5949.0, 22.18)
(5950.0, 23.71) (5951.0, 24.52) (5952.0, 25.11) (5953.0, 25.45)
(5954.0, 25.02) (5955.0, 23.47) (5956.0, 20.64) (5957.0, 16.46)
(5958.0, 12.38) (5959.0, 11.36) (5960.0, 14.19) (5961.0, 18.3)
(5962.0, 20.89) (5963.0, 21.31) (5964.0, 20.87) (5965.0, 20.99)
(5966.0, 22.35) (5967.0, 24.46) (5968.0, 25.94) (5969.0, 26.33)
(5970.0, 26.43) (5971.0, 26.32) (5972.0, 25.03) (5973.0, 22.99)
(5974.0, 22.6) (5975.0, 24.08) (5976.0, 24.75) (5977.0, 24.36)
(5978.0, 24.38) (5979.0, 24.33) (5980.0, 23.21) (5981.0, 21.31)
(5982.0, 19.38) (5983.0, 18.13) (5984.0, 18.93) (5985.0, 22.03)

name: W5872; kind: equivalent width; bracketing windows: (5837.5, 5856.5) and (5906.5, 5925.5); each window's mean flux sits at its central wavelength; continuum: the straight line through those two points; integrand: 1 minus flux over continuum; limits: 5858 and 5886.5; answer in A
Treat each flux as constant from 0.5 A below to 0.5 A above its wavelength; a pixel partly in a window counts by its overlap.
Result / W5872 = -4.96 A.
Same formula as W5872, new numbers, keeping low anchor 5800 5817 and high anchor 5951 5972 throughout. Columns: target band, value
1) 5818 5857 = 3.0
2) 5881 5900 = 8.6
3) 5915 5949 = -1.1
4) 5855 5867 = 0.1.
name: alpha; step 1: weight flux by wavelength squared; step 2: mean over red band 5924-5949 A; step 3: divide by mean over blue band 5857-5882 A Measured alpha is 0.92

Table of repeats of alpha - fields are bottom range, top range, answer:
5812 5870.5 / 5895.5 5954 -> 0.94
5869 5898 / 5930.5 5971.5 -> 1.25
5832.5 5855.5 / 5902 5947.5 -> 1.13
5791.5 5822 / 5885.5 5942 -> 0.79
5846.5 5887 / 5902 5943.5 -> 1.04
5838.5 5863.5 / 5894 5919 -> 0.90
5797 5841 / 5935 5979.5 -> 0.89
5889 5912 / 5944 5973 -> 1.47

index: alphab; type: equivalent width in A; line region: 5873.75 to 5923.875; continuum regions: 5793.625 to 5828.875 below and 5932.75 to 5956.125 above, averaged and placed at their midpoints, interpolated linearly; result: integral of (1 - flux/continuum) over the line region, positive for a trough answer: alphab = 8.9 A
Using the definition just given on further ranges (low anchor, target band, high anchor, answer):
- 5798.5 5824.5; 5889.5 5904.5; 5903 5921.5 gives 8.4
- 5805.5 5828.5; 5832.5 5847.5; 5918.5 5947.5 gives 1.0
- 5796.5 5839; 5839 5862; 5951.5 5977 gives 4.0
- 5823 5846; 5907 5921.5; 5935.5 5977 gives -0.2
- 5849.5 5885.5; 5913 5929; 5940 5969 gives -1.2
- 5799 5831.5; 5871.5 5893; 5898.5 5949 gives 2.3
